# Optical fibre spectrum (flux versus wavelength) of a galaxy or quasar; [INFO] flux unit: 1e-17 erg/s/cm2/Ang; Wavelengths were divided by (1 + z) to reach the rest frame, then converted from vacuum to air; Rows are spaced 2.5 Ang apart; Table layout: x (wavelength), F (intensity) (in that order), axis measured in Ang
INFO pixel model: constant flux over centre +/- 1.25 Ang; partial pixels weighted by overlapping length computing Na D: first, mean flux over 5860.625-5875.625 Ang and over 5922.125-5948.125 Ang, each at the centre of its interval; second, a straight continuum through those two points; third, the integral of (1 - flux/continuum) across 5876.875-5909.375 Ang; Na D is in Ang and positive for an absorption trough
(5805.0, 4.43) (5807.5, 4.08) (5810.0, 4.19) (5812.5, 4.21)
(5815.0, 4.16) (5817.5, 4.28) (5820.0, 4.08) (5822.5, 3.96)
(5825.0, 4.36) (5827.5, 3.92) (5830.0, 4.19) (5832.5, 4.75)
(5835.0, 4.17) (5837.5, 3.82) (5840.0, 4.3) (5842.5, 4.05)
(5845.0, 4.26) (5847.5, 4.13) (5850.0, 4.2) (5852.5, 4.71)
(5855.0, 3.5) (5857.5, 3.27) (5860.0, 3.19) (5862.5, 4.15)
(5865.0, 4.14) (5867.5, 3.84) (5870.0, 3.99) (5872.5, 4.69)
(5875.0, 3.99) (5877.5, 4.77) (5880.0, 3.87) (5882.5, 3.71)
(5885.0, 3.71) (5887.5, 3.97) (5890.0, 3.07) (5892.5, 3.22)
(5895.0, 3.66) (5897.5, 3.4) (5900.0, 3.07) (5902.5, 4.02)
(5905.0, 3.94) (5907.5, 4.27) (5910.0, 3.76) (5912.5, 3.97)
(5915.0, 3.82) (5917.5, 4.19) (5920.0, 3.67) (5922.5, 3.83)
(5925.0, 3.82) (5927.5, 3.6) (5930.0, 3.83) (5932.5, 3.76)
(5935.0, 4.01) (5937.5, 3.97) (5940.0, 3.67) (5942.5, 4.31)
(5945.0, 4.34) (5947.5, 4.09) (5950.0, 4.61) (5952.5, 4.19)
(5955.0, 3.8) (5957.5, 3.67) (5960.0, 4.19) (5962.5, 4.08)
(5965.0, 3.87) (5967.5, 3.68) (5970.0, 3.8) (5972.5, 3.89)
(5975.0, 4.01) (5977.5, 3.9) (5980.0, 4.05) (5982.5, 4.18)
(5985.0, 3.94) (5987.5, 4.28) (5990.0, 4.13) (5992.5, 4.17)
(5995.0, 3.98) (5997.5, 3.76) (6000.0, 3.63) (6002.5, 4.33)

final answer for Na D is 2.5 Ang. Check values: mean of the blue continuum 4.1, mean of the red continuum 3.93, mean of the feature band 3.73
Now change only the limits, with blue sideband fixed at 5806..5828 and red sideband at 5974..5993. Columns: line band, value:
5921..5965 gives 1.2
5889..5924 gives 3.4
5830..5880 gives 0.4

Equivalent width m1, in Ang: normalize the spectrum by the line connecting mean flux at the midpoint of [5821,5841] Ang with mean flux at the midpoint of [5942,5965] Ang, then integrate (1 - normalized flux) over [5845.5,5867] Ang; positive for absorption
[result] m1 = 1.3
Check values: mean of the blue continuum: 4.18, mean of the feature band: 3.92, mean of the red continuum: 4.12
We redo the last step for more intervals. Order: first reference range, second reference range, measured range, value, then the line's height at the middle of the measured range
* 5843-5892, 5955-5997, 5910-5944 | 0.7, 3.96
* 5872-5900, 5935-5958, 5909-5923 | 0.2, 3.92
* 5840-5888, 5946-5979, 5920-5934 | 0.8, 4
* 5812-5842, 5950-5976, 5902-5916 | 0.3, 4.04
